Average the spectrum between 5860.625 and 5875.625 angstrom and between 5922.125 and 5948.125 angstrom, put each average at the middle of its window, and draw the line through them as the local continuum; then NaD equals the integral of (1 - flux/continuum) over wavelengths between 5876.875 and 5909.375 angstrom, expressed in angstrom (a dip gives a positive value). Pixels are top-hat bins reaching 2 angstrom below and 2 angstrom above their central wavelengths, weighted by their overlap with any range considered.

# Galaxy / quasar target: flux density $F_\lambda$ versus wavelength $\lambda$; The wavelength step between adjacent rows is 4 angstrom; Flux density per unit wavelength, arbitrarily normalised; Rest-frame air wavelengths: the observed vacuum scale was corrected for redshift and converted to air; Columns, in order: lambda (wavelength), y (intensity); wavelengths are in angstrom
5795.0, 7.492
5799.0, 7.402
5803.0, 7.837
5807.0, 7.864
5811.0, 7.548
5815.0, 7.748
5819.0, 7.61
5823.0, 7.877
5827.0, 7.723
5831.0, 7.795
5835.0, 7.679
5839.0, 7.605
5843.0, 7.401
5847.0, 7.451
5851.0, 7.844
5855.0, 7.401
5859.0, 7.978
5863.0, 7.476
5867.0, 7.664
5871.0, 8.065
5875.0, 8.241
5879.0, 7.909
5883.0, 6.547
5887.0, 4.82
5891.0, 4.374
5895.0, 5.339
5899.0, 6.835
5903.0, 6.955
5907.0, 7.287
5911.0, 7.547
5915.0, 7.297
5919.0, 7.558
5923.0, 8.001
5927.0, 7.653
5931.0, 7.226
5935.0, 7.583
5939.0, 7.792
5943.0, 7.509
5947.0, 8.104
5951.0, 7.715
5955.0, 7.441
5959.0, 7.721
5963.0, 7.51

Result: 6.2 angstrom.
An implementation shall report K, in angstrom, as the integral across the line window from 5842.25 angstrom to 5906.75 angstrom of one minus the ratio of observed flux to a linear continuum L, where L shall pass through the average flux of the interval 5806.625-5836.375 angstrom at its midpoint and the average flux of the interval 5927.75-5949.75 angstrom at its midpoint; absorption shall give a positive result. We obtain 5.6 angstrom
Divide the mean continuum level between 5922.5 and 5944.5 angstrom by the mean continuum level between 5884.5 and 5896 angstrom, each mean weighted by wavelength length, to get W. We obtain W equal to 1.6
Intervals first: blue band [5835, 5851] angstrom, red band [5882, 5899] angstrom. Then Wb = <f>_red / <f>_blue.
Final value 0.71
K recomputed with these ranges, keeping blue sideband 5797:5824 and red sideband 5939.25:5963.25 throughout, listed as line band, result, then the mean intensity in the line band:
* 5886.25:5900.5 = 4.4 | 5.34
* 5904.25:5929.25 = 0.5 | 7.54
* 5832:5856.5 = 0.4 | 7.58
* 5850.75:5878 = -0.4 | 7.81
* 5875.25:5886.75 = 1.0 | 7.02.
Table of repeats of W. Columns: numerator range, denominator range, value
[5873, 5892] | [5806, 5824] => 0.84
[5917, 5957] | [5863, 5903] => 1.14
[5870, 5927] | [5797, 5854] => 0.90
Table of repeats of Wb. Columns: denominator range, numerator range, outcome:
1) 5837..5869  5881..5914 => 0.82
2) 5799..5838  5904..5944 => 0.98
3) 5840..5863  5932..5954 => 1.01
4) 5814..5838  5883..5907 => 0.76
